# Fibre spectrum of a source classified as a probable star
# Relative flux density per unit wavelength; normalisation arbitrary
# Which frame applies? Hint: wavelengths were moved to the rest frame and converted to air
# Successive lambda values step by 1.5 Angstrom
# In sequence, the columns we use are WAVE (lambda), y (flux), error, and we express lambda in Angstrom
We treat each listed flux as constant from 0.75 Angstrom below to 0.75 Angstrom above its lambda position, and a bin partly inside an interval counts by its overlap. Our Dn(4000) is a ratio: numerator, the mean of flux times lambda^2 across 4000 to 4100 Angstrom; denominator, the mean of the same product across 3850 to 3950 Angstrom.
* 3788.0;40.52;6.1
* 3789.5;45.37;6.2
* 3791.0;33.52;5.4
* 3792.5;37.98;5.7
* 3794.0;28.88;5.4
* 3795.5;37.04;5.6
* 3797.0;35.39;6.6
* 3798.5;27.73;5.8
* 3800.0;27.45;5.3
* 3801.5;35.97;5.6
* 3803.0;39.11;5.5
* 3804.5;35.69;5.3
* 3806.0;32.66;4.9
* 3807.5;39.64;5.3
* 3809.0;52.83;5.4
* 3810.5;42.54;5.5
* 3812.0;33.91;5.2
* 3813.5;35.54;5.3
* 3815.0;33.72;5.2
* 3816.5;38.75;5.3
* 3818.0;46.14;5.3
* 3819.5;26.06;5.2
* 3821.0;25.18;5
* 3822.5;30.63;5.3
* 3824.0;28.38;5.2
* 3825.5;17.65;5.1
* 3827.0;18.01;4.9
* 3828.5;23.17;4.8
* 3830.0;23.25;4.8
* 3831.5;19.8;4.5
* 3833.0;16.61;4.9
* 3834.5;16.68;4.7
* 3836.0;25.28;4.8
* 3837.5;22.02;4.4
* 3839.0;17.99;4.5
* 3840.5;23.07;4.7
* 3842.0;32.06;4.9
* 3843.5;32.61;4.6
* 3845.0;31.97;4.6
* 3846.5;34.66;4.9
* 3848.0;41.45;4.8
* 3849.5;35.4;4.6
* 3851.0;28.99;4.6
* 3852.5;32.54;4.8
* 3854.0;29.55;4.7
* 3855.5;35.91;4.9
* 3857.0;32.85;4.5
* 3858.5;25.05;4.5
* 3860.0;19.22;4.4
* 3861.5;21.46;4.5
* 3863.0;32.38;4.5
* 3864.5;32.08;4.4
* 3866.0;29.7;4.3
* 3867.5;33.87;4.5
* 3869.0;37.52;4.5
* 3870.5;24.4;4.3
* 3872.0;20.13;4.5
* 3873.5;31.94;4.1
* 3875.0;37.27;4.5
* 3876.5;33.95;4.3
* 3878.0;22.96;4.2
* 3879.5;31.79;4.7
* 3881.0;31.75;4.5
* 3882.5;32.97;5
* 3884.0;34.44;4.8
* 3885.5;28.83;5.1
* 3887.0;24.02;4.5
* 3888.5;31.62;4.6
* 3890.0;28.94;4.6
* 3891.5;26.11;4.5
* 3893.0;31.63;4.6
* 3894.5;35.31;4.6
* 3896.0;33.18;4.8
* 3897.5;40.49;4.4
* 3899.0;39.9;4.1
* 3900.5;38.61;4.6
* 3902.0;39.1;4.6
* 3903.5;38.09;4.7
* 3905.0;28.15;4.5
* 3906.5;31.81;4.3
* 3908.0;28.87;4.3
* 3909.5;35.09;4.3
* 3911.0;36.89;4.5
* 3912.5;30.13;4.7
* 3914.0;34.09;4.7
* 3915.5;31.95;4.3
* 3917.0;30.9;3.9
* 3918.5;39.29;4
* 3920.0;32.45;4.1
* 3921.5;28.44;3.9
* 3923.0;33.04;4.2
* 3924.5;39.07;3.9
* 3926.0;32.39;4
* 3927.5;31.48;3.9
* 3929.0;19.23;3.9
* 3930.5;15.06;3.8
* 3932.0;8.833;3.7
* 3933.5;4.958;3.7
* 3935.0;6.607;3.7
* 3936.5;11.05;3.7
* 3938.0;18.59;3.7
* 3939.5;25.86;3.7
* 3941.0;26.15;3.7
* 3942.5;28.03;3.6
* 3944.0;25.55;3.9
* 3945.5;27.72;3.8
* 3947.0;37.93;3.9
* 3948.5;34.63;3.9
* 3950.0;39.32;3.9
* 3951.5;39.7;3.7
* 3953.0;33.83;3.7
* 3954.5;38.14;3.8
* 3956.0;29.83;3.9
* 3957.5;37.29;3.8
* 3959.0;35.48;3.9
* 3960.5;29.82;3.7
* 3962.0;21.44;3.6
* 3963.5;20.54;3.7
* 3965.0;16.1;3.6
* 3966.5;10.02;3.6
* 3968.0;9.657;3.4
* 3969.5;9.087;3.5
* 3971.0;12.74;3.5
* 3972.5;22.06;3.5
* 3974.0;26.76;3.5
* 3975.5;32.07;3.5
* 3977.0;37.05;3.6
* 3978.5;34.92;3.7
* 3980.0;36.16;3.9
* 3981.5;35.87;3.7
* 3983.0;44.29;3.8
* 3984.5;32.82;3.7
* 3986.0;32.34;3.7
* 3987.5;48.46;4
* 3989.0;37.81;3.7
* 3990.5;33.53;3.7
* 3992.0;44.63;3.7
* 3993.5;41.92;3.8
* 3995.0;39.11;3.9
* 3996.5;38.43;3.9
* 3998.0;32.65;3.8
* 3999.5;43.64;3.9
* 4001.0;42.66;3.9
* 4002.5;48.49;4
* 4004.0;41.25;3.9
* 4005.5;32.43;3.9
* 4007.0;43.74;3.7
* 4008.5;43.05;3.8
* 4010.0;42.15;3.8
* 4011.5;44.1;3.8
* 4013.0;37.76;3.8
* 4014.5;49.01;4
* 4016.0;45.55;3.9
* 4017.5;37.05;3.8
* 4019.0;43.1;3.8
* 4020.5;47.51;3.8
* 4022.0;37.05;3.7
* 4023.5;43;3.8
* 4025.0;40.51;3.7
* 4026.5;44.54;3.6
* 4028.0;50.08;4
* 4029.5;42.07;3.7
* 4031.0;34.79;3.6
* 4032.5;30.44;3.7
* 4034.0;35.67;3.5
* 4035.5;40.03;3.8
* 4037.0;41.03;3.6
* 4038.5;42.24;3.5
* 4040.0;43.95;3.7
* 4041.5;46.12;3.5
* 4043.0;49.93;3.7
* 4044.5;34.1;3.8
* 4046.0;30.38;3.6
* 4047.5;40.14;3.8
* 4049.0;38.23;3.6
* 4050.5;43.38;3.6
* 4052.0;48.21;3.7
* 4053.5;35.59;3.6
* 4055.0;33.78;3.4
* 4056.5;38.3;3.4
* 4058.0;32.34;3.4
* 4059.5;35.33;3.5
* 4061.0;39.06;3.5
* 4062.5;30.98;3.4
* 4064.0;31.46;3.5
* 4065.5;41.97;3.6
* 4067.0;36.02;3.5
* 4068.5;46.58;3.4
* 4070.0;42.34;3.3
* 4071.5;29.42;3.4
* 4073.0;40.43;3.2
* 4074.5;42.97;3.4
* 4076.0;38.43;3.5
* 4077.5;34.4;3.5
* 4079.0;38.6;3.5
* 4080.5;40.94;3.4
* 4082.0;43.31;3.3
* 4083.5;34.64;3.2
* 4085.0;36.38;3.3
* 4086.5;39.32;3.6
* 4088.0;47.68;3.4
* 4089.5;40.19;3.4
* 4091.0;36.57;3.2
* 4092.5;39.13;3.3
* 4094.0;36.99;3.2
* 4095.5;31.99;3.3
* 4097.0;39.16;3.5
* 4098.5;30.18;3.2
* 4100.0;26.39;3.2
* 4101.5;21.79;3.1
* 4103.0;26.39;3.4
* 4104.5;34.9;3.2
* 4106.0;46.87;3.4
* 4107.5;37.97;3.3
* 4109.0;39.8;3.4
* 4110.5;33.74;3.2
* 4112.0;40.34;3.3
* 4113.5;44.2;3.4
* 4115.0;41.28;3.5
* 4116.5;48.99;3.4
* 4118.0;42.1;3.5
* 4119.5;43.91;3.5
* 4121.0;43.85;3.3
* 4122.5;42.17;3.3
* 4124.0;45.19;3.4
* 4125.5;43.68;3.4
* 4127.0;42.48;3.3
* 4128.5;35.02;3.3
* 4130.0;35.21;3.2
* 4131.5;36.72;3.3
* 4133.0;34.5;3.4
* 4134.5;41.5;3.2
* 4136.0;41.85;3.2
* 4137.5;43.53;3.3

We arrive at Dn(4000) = 1.45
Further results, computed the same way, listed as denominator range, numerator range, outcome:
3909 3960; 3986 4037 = 1.48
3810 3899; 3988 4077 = 1.48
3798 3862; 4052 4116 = 1.41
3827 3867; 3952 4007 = 1.27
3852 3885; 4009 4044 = 1.51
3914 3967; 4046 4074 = 1.48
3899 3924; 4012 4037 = 1.29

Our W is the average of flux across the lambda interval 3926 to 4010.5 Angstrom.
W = 30.2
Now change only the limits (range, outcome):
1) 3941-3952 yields 32.6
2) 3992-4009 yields 40.8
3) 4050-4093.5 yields 38.5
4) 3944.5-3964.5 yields 32.4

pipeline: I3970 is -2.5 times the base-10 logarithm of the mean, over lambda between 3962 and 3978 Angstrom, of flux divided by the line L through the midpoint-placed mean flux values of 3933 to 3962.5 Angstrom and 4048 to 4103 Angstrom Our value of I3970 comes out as 0.43 mag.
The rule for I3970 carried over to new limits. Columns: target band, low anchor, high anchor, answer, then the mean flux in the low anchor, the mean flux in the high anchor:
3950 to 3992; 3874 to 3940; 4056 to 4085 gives 0.09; 29.5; 37.7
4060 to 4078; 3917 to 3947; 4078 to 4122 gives -0.06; 24.4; 38.2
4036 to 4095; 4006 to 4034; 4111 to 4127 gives 0.09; 41.7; 43.4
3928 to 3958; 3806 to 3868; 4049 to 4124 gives 0.30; 29.7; 38.2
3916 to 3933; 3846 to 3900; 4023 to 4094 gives 0.20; 31.2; 39.2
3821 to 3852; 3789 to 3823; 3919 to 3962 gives 0.28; 35.7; 27.5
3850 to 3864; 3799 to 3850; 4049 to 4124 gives 0.09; 30.4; 38.2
